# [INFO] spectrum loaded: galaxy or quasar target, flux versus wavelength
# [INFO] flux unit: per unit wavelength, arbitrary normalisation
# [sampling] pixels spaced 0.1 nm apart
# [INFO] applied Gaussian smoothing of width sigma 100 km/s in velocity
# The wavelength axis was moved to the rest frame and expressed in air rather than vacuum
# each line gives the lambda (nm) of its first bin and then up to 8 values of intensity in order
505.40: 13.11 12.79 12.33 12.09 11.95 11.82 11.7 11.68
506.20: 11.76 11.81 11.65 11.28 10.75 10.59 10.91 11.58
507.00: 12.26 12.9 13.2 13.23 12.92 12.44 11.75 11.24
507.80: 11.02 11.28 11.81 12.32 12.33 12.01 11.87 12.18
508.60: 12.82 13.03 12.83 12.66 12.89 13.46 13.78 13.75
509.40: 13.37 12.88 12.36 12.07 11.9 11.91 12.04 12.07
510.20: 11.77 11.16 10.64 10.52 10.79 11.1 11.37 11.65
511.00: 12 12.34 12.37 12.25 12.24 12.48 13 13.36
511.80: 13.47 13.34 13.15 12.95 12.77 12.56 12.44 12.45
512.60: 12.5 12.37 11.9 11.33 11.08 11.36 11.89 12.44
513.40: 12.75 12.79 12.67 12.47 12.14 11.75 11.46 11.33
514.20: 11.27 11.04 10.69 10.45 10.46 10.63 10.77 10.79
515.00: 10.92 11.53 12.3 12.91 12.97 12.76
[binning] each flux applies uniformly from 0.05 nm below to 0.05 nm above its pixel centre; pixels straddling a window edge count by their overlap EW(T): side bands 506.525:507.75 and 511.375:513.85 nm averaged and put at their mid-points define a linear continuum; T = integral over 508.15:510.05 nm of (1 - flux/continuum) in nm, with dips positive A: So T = -0.08 nm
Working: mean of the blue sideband 12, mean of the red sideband 12.5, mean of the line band 12.6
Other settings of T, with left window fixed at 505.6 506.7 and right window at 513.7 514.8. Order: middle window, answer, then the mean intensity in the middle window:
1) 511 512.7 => -0.21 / 12.7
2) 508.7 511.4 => -0.18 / 12.2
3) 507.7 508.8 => -0.05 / 12.1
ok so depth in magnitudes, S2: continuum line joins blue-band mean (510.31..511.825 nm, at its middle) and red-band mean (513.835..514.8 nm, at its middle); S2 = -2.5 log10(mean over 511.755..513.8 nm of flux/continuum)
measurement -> -0.09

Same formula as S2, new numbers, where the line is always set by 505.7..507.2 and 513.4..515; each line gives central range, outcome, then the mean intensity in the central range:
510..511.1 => 0.01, 11.4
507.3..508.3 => -0.03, 12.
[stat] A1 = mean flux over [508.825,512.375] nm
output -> 12.4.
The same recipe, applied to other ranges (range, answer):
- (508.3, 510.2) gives 12.6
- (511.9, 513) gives 12.4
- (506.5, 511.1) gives 12.1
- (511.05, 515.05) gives 12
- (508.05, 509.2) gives 12.6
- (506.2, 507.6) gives 11.9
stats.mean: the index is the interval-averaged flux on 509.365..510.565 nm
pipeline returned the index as 11.9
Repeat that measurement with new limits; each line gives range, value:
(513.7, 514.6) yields 11.3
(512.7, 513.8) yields 12.1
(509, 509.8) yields 13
